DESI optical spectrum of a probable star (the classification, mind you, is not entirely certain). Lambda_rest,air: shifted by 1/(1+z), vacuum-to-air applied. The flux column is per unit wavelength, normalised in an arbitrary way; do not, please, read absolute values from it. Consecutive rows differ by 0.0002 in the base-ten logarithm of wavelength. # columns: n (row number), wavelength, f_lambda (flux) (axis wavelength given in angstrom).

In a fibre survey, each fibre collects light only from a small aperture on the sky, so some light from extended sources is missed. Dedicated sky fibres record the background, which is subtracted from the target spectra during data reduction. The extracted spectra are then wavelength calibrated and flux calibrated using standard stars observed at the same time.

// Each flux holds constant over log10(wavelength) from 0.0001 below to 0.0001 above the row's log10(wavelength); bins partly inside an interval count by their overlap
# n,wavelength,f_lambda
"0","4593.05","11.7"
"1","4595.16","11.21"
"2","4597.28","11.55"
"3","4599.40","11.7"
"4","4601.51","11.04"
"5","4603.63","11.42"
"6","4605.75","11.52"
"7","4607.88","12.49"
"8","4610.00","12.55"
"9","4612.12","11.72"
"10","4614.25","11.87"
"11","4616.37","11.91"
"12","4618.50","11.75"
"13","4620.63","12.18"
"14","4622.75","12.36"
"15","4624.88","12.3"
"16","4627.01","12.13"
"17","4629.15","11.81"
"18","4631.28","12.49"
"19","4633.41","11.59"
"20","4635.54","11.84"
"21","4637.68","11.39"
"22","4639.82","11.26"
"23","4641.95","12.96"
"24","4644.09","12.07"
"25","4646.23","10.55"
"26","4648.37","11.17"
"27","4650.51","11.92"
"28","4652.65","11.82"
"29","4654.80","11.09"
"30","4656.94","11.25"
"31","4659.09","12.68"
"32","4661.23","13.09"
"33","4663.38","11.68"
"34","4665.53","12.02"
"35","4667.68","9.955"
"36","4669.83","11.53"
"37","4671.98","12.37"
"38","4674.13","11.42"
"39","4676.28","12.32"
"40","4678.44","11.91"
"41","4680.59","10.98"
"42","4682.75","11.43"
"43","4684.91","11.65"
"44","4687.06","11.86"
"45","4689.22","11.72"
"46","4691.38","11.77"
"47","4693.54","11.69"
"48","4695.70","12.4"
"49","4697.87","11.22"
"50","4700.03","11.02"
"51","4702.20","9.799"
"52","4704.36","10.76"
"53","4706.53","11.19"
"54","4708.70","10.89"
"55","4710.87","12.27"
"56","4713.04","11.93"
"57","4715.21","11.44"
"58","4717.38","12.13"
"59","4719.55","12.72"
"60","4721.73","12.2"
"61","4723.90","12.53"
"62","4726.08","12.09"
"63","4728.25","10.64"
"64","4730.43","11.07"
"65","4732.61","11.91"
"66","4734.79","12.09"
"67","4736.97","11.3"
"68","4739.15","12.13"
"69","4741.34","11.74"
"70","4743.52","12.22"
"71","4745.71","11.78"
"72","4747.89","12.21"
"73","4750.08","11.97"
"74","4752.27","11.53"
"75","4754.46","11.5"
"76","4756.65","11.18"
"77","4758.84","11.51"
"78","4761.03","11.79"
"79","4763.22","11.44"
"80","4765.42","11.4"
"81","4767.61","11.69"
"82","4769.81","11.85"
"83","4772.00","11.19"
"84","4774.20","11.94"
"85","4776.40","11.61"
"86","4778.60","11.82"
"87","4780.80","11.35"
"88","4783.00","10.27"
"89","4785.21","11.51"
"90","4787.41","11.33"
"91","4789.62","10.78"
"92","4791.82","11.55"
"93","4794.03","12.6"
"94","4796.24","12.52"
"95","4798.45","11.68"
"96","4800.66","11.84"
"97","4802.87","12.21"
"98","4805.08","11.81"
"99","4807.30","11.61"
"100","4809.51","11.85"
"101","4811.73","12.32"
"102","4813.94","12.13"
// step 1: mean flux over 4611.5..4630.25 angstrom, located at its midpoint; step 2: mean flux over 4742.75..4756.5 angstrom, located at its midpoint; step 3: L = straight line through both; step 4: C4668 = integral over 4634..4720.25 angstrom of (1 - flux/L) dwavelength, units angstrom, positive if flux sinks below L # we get 2.1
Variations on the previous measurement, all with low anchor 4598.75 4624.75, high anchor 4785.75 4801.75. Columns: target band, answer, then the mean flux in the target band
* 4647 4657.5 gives 0.38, 11.4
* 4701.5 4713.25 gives 0.69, 11.1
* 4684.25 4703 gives 0.56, 11.5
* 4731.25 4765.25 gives 0.14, 11.7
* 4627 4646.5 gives 0.06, 11.8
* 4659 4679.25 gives -0.01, 11.9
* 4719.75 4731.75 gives 0.02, 11.8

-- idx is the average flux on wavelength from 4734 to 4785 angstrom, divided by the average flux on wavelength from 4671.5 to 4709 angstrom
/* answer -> 1.01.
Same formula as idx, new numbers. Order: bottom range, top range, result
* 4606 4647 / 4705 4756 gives 0.99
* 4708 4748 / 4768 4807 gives 0.98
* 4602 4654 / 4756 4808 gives 0.98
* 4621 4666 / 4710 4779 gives 0.99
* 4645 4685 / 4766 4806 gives 1.00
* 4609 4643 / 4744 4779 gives 0.97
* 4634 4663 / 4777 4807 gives 0.99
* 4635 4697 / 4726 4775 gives 0.99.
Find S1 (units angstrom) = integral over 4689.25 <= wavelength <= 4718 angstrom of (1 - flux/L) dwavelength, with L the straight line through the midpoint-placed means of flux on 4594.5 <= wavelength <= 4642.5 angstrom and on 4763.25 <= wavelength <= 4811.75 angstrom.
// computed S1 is 0.8 angstrom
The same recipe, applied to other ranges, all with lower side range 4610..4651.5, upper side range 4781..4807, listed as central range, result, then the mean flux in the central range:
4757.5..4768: 0.1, 11.6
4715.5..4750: -0.5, 11.9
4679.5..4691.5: 0.2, 11.6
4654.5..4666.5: -0.2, 12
